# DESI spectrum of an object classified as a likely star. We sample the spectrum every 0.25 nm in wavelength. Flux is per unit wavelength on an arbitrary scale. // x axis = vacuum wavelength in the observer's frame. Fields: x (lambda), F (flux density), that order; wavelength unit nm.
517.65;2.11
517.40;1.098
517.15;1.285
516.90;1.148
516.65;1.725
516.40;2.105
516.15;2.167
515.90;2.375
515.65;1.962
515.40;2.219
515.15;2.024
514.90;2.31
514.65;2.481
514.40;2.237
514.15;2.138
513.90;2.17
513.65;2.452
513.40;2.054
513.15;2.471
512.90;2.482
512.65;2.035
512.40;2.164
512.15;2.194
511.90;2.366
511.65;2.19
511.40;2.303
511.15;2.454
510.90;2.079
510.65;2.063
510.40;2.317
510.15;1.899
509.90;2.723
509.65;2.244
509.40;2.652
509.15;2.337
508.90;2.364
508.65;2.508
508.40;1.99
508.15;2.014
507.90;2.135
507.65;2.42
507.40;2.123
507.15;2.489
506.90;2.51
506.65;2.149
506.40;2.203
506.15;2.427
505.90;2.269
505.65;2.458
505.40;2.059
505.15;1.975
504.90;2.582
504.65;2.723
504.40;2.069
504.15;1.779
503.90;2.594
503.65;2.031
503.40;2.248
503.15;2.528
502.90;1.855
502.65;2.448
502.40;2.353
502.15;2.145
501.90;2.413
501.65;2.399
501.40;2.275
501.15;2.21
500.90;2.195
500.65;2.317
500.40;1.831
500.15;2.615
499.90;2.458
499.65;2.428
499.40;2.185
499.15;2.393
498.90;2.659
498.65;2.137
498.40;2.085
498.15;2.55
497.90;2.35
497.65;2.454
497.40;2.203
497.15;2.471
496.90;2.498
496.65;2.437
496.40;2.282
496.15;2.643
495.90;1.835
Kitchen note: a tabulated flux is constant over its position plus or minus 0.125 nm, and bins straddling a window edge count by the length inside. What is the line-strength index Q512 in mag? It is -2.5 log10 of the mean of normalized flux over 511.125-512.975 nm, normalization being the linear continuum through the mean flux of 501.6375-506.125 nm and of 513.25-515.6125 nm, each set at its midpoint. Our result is -0.01 mag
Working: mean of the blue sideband 2.27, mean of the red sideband 2.22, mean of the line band 2.26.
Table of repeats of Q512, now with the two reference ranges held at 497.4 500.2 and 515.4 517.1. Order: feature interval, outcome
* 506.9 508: -0.085 mag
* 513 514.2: -0.148 mag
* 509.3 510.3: -0.141 mag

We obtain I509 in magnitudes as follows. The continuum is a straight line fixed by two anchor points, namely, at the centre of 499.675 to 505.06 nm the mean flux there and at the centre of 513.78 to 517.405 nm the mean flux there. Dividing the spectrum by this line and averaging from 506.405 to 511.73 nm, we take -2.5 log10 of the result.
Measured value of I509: -0.07 mag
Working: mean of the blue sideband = 2.29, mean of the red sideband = 1.99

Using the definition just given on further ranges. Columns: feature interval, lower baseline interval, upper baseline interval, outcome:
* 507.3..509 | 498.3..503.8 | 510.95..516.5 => 0.019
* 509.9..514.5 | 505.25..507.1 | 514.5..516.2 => 0.005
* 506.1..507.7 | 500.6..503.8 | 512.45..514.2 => -0.029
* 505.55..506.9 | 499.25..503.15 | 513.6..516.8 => -0.036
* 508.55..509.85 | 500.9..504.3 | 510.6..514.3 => -0.089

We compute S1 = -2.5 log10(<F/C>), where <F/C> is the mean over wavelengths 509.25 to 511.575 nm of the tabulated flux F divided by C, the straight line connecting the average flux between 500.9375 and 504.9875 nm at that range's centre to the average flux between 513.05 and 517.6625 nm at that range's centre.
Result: -0.08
